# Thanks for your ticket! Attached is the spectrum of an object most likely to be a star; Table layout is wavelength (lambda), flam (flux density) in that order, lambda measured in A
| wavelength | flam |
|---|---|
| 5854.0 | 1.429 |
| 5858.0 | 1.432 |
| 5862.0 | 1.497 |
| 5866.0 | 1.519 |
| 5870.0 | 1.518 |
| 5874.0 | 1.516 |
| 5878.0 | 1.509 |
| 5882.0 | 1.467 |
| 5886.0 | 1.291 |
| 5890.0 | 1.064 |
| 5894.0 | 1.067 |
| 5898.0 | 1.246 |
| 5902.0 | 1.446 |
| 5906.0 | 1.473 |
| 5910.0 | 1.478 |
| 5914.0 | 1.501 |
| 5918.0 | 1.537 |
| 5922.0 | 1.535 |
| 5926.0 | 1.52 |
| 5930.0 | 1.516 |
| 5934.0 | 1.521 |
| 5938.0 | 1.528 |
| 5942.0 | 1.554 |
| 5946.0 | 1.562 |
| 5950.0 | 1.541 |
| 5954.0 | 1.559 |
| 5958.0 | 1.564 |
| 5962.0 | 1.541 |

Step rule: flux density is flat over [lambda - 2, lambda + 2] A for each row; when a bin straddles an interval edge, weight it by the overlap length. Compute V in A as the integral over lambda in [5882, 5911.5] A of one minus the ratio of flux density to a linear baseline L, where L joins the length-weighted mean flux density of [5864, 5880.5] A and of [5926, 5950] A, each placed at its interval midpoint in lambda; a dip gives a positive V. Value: 4.2 A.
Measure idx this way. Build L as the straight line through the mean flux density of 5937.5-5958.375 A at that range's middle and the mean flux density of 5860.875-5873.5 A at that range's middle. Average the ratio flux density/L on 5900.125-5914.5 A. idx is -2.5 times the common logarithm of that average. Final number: 0.04 mag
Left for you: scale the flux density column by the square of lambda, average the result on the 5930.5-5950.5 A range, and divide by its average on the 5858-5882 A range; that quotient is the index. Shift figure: 1.1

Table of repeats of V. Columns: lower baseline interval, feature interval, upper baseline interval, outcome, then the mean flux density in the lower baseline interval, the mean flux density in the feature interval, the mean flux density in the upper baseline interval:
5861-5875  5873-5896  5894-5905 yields 1.6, 1.51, 1.31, 1.31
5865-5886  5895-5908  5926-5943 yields 1.2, 1.48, 1.36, 1.53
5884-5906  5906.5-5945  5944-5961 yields -3.0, 1.25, 1.52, 1.56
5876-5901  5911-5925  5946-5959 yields -1.1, 1.28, 1.52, 1.56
